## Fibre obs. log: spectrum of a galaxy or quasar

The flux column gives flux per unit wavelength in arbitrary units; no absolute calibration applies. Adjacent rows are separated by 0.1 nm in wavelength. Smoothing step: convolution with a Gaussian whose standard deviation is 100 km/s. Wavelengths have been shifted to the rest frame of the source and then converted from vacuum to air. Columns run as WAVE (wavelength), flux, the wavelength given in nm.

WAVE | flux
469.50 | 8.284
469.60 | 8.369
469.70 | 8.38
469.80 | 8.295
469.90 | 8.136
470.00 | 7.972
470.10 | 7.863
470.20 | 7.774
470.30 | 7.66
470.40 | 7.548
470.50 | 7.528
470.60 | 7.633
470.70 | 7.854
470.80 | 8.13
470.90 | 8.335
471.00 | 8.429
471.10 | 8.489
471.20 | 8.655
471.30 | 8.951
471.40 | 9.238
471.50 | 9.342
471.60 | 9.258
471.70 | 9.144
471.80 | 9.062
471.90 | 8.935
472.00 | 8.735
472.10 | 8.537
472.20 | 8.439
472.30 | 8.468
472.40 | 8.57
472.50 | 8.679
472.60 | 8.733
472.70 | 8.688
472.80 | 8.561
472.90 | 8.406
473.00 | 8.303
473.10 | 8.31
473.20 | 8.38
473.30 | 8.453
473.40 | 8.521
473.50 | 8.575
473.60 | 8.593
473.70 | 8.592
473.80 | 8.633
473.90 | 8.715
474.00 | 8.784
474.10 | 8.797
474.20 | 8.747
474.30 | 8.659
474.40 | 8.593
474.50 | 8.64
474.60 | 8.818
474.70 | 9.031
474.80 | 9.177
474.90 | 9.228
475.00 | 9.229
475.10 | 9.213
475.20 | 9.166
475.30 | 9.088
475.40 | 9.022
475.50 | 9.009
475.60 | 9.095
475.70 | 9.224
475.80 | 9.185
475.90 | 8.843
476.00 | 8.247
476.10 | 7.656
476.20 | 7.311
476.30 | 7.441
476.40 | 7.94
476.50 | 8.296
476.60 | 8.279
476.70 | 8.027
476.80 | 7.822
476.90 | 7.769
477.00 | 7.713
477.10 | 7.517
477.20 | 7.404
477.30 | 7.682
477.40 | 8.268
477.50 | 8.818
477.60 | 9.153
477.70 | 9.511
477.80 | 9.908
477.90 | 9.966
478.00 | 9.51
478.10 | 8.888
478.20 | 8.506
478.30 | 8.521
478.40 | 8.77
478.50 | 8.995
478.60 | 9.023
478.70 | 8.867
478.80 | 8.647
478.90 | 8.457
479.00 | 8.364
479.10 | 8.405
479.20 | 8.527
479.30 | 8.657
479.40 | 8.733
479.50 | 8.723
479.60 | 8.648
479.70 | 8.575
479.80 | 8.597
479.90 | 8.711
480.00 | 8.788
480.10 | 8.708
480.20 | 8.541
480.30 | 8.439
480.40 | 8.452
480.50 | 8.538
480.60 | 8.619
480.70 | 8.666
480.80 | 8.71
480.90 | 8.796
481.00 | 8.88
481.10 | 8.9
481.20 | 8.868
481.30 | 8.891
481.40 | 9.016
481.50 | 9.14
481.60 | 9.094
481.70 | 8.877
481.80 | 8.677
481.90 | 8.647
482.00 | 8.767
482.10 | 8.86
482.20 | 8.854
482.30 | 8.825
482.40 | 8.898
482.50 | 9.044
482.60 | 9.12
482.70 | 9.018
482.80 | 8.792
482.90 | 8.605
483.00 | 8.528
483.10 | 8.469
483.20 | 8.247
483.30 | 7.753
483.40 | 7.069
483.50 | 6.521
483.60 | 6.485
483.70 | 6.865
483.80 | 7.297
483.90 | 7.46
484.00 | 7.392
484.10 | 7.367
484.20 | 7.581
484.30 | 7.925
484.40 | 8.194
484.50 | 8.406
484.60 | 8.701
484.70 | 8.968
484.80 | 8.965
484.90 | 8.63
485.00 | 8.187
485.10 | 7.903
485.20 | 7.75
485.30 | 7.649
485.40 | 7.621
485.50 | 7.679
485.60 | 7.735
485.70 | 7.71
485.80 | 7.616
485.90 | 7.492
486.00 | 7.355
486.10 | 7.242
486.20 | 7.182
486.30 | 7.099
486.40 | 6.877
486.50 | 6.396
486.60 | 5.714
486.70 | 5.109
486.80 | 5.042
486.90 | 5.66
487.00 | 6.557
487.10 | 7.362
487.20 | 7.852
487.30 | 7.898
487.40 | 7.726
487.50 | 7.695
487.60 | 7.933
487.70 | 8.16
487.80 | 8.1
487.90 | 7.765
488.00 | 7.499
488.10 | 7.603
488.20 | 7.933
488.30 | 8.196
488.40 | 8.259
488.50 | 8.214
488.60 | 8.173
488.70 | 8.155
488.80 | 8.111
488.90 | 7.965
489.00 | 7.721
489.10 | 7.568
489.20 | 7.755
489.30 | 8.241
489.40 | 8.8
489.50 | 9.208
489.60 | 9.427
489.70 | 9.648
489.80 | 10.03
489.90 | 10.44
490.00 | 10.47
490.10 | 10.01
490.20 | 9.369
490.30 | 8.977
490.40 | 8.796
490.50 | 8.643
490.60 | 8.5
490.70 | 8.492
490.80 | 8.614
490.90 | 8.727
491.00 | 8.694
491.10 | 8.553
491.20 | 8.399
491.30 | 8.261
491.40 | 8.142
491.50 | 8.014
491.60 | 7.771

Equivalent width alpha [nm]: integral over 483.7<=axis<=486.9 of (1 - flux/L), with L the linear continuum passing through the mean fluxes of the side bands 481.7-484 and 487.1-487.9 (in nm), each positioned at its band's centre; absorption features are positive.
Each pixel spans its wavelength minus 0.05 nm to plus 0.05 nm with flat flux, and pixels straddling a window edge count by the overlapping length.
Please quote 0.23 nm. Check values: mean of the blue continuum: 8.21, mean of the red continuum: 7.87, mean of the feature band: 7.45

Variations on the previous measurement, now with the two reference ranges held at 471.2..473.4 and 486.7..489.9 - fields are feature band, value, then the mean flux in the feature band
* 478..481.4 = -0.14 nm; 8.7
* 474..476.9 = -0.02 nm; 8.62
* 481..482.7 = -0.13 nm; 8.91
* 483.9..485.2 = 0.00 nm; 8.14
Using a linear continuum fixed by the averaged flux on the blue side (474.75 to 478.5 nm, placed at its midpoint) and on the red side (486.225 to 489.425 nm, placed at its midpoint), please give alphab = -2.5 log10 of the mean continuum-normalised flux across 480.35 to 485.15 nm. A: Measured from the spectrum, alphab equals -0.05 mag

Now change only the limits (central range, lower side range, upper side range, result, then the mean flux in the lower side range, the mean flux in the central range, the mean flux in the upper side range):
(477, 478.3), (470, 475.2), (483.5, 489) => -0.066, 8.58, 8.71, 7.56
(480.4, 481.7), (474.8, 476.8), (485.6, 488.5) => -0.110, 8.6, 8.83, 7.28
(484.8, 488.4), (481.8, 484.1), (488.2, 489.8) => 0.124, 8.15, 7.4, 8.4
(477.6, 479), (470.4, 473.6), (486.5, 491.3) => -0.078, 8.54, 9.02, 8.15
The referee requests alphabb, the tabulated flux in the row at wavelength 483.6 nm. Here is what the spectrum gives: 6.485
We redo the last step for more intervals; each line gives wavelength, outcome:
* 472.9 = 8.406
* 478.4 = 8.77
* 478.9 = 8.457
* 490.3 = 8.977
